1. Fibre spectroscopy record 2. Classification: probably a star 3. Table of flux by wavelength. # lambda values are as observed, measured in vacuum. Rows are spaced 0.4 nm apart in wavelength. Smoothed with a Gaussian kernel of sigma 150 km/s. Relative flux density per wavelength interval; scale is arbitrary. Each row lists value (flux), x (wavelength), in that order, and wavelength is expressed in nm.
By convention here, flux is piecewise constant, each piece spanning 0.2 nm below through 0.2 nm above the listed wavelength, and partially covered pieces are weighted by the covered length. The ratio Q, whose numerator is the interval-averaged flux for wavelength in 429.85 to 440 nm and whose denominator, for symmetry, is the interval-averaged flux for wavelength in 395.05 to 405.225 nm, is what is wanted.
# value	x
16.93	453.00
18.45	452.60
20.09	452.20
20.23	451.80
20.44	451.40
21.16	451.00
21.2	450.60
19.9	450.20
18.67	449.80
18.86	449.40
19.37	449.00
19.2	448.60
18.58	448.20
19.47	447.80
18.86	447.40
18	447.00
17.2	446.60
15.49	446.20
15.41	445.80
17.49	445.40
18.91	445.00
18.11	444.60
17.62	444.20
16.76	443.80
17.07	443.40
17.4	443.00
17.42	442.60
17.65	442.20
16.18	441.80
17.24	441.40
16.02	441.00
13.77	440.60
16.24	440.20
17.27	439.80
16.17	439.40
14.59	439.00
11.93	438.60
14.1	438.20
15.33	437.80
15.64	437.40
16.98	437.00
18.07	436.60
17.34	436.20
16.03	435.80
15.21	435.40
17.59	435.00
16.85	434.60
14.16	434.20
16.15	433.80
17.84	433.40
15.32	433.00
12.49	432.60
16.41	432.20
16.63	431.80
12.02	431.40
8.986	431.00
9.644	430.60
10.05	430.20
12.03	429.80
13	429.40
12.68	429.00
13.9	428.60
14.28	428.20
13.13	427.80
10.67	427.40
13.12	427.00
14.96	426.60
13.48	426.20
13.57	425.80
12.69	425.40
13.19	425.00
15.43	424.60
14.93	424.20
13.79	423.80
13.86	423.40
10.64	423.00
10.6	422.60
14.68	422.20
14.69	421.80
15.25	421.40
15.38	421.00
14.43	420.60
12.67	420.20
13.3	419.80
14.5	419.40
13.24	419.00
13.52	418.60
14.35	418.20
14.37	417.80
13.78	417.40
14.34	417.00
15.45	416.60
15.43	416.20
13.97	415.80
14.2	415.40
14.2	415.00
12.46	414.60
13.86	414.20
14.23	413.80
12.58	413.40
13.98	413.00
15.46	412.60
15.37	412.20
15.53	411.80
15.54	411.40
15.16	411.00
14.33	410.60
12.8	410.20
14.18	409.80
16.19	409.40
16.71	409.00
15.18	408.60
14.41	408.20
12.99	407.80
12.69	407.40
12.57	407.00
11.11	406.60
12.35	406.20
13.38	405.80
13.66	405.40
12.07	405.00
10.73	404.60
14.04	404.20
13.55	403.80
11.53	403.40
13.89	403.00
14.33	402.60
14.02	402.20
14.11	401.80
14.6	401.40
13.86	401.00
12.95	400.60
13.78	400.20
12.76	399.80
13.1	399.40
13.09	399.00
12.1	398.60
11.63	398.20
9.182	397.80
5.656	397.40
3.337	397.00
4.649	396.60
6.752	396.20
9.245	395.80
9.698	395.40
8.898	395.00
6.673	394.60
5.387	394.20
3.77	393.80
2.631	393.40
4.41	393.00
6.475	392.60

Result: 1.3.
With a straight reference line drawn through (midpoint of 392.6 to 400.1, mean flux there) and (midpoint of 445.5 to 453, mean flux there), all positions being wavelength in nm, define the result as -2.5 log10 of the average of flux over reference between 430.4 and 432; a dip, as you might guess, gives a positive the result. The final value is 0.27 mag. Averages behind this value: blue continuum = 7.98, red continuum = 18.8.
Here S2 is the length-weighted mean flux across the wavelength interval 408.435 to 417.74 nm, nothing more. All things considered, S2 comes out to 14.6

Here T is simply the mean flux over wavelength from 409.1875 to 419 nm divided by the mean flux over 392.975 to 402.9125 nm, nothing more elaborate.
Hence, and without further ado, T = 1.47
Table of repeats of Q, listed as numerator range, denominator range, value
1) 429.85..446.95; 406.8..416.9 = 1.09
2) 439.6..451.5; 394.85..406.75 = 1.56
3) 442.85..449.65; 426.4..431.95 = 1.43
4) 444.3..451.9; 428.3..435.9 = 1.34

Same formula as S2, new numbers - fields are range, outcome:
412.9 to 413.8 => 13.4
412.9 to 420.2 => 14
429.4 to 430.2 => 11.8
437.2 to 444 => 15.9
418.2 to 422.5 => 14.1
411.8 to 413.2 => 15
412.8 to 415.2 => 13.6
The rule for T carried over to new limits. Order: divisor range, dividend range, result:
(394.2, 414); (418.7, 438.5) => 1.14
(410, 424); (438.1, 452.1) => 1.25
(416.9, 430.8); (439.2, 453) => 1.35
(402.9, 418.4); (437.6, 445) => 1.17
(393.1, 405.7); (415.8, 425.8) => 1.33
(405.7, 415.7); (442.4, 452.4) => 1.32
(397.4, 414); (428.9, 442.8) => 1.12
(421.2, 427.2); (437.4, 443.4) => 1.16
